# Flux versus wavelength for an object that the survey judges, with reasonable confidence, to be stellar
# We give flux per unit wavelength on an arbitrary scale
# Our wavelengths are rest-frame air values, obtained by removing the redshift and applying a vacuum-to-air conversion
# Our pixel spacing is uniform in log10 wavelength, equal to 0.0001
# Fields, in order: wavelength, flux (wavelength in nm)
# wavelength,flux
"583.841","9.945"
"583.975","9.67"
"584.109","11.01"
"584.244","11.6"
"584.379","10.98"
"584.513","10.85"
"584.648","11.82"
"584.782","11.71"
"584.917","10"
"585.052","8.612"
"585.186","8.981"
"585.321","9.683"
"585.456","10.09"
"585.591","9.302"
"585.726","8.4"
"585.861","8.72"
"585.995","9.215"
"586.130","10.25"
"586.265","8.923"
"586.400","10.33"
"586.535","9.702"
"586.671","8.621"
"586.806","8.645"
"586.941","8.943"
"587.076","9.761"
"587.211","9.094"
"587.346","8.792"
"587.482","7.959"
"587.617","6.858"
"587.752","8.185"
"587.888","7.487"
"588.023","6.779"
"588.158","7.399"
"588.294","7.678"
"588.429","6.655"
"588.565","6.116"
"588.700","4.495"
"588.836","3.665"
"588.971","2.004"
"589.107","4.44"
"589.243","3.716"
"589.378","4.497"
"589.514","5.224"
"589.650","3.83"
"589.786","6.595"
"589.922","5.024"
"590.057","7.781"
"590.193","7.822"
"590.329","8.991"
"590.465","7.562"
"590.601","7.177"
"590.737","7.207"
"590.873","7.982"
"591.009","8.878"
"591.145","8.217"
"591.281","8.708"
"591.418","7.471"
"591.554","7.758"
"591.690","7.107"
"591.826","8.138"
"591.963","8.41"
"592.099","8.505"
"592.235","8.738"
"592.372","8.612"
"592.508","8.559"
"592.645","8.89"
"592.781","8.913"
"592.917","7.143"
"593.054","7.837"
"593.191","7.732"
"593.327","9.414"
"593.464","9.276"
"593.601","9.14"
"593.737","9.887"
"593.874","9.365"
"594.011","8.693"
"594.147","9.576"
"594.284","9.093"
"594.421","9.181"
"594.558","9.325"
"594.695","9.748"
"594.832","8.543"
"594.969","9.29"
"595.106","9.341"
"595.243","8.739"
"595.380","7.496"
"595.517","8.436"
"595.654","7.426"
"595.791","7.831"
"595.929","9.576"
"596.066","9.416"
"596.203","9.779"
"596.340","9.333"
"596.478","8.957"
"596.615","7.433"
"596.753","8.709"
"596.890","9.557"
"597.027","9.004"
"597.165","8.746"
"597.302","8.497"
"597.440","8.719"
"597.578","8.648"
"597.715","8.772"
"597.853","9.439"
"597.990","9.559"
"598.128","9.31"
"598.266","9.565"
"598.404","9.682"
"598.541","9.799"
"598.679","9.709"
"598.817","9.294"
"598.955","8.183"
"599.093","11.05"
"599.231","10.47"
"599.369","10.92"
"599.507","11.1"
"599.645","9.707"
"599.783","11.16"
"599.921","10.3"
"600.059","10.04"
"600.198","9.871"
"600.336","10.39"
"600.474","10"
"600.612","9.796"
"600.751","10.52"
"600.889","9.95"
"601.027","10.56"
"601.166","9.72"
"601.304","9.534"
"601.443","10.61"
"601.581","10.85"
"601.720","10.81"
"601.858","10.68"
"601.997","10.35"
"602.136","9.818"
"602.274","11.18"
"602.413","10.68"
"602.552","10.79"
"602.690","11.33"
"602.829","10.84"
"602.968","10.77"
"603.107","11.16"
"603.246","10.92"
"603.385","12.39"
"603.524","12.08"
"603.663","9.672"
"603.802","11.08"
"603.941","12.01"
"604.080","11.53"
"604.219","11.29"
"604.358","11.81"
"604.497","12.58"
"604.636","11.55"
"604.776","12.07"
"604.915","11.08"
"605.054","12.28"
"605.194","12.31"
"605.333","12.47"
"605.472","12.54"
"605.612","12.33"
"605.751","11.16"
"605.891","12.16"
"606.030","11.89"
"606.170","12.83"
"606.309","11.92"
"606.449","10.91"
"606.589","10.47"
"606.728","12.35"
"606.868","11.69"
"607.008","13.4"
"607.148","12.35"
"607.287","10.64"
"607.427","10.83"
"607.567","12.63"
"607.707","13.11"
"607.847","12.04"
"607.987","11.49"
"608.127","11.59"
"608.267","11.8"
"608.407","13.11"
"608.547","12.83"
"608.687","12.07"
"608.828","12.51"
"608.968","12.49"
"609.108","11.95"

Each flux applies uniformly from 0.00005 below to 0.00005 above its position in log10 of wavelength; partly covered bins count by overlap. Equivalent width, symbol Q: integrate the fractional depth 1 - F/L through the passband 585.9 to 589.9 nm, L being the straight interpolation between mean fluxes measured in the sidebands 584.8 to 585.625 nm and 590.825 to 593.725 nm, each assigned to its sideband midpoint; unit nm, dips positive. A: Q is 0.91 nm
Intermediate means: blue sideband 9.58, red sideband 8.39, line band 7.08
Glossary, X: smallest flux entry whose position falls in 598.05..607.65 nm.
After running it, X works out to 8.183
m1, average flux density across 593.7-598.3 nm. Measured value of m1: 8.96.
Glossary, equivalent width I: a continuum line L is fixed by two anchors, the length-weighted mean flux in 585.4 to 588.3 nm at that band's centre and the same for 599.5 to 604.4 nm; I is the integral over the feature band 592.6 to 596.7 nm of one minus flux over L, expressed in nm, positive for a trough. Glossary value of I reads 0.380 nm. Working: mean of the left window 8.7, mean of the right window 10.7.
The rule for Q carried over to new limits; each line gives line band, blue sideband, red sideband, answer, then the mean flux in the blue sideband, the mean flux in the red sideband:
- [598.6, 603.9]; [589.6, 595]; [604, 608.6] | 0.071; 8.26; 12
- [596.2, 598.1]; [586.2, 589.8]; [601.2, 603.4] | 0.089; 6.9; 10.7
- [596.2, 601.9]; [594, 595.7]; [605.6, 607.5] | 0.107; 8.86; 11.8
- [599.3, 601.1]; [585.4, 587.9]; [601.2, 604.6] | 0.058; 8.93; 11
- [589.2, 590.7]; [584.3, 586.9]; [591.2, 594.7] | 0.464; 9.73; 8.64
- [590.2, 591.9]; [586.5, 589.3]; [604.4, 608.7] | -0.023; 6.98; 12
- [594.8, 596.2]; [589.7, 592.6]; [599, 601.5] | 0.055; 7.85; 10.3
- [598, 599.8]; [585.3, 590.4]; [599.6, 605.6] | 0.023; 7.39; 11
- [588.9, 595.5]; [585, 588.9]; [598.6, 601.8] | 0.897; 8.25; 10.2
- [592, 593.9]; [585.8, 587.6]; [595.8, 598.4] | 0.076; 9.09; 9.04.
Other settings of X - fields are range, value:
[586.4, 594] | 2.004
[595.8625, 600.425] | 7.433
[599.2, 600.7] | 9.707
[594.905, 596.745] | 7.426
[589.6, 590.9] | 3.83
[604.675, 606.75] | 10.47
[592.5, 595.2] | 7.143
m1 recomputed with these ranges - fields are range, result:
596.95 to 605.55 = 10.5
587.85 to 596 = 7.66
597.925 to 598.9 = 9.54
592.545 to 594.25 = 8.82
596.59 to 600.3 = 9.56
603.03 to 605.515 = 11.7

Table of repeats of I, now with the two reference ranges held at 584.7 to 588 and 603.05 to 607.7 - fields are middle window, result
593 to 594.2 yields 0.13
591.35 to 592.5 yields 0.20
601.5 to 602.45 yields 0.06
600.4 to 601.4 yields 0.10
